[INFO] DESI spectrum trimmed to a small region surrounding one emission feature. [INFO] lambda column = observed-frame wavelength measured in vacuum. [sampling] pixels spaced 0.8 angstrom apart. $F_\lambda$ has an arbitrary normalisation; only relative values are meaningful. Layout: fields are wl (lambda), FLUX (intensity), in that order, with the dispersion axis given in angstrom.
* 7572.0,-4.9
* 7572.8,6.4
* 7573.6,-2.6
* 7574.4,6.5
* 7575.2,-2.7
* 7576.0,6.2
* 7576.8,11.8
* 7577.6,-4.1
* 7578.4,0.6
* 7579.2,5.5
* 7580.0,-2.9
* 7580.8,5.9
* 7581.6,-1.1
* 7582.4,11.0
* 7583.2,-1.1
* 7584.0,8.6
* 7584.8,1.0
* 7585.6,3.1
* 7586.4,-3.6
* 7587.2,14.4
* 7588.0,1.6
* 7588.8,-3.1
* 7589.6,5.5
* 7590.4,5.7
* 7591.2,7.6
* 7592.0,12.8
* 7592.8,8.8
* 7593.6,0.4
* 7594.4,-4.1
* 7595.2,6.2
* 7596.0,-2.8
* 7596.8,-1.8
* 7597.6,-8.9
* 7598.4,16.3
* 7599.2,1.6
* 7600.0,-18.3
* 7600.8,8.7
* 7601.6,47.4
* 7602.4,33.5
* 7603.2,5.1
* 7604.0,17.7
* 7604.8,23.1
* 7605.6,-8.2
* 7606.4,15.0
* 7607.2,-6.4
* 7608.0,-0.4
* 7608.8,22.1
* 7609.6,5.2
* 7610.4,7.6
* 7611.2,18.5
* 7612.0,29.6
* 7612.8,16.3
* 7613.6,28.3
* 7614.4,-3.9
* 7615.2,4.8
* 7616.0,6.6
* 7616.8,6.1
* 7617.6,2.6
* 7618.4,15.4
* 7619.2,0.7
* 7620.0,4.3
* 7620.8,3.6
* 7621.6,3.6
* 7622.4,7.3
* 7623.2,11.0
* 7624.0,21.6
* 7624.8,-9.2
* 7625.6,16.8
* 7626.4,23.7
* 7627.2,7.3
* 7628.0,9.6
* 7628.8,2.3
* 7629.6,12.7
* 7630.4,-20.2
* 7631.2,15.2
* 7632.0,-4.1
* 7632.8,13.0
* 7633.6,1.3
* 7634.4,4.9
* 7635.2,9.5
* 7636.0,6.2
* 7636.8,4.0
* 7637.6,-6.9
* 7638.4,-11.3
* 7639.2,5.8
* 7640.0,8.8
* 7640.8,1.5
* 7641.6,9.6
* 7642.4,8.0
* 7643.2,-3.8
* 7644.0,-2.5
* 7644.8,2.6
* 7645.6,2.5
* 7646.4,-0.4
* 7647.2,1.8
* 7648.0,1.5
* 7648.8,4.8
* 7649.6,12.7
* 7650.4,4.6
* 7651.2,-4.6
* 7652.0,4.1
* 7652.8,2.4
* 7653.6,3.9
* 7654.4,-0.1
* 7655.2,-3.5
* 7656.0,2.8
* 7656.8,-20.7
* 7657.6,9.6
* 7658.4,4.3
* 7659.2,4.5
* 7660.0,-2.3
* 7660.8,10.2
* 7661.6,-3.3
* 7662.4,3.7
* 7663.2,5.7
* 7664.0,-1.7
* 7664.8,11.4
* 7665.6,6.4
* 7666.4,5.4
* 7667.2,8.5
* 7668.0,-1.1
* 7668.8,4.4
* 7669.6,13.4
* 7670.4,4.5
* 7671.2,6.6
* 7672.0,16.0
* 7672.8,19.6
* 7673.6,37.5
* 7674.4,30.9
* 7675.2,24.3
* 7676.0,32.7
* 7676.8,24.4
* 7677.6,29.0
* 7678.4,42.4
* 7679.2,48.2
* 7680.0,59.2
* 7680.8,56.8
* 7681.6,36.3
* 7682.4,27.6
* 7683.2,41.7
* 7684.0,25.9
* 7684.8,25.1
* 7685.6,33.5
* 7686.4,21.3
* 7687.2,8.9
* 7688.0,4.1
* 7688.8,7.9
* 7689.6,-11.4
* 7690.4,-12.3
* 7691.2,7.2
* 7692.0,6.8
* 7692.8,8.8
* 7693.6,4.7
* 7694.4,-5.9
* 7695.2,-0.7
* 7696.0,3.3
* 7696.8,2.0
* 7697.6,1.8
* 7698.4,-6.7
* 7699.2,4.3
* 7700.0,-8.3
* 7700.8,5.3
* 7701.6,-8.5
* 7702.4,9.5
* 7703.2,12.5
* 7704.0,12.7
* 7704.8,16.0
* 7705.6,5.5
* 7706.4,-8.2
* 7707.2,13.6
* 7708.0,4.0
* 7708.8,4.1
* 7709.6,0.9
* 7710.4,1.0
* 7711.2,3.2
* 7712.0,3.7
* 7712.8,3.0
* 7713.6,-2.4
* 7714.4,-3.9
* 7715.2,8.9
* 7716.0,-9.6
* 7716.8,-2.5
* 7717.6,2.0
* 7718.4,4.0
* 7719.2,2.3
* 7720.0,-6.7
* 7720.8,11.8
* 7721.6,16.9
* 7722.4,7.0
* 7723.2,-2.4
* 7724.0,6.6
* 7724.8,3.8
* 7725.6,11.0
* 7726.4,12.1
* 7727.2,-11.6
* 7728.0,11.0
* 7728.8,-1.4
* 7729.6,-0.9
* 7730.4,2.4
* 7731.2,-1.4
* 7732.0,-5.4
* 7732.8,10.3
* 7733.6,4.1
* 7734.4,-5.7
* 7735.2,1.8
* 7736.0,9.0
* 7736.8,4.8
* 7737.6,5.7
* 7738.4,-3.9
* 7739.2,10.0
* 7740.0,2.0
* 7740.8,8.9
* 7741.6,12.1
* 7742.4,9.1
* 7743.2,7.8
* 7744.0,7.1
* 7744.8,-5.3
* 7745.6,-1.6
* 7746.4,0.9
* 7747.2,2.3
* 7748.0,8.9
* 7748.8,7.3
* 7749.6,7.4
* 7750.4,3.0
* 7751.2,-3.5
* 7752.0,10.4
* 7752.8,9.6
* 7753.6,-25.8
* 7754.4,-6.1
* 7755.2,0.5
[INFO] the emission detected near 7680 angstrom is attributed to [O II]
